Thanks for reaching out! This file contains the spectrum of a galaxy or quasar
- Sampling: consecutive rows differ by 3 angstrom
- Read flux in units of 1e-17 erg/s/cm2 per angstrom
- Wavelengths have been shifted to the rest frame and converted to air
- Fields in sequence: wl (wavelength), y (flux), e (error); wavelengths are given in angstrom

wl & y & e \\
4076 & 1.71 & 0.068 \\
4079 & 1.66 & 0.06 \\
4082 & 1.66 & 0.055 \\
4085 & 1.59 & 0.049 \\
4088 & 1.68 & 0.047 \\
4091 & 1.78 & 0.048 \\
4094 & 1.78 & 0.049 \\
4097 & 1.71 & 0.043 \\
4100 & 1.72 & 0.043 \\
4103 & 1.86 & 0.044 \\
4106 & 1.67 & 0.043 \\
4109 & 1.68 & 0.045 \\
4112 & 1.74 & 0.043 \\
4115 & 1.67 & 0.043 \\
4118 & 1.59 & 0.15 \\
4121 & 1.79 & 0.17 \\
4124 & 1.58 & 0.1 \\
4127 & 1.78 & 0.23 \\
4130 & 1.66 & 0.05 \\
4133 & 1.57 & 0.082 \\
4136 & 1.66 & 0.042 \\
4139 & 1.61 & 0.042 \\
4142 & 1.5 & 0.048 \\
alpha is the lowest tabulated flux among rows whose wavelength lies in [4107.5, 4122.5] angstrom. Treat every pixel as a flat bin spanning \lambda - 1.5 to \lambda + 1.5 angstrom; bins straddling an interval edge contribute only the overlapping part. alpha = 1.59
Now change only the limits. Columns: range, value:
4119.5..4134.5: 1.57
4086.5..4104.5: 1.68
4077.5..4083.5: 1.66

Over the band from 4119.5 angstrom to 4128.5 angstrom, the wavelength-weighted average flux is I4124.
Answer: 1.72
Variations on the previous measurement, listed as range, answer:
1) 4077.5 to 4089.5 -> 1.65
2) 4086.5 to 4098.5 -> 1.74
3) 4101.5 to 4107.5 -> 1.76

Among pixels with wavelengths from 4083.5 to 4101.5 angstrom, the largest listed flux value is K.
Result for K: 1.78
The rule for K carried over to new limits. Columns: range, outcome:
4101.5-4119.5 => 1.86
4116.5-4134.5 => 1.79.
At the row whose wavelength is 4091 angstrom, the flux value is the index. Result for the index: 1.78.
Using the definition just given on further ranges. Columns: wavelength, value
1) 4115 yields 1.67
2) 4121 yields 1.79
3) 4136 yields 1.66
